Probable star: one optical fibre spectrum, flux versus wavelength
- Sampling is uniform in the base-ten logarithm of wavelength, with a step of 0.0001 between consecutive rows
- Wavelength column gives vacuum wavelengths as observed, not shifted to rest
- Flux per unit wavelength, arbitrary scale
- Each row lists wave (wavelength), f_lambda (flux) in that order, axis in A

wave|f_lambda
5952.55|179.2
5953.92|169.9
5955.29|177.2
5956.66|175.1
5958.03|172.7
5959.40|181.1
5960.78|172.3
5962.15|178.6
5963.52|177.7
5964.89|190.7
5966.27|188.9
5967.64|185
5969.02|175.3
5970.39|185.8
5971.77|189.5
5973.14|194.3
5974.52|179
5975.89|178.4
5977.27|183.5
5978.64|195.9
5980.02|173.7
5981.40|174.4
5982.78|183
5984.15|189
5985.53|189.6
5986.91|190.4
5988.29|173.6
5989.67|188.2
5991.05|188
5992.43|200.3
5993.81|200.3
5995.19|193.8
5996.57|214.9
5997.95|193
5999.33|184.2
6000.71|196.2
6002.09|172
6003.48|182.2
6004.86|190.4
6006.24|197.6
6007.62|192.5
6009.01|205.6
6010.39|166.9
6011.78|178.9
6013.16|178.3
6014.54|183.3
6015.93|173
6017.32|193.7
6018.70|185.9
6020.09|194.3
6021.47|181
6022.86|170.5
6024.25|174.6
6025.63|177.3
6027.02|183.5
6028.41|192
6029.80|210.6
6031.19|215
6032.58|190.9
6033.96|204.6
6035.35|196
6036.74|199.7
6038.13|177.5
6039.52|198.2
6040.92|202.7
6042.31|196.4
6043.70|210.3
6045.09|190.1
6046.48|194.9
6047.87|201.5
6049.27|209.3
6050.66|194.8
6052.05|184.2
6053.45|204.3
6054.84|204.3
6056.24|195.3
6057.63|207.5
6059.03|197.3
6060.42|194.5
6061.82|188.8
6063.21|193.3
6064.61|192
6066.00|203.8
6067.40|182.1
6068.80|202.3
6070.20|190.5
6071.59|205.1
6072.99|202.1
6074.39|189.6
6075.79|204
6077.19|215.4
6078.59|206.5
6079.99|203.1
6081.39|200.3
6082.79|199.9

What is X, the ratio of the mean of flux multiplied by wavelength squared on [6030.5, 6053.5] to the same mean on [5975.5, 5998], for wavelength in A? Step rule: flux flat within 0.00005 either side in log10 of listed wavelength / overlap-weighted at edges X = 1.1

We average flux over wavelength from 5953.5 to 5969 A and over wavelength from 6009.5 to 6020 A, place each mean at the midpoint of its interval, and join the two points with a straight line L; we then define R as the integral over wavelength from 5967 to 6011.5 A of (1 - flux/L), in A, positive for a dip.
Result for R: -1.8 A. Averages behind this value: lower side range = 179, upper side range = 181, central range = 188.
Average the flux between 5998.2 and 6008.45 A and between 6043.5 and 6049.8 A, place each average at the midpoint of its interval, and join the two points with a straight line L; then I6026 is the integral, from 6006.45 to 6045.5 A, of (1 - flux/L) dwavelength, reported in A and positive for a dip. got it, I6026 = 0.9 A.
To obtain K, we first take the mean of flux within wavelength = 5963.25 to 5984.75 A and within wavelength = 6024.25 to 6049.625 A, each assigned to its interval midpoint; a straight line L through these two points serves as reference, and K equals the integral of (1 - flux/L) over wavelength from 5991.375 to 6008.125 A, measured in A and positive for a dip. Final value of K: -0.3 A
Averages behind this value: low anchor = 184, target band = 193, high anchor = 196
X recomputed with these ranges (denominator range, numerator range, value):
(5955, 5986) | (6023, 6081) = 1.11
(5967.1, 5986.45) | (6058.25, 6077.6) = 1.10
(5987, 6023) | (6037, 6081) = 1.07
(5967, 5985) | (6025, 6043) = 1.09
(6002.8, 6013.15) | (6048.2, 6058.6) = 1.08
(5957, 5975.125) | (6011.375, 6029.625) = 1.02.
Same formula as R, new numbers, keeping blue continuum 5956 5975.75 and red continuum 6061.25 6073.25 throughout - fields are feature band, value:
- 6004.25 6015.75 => 0.1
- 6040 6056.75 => -0.5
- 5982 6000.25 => -0.6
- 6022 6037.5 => -0.1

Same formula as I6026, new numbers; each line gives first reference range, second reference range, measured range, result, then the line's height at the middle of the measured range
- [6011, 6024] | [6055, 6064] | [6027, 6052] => -1.17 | 189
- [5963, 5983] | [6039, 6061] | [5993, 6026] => 0.71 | 191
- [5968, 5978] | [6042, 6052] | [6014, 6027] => 0.80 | 193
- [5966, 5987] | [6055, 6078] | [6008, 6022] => 0.44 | 190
